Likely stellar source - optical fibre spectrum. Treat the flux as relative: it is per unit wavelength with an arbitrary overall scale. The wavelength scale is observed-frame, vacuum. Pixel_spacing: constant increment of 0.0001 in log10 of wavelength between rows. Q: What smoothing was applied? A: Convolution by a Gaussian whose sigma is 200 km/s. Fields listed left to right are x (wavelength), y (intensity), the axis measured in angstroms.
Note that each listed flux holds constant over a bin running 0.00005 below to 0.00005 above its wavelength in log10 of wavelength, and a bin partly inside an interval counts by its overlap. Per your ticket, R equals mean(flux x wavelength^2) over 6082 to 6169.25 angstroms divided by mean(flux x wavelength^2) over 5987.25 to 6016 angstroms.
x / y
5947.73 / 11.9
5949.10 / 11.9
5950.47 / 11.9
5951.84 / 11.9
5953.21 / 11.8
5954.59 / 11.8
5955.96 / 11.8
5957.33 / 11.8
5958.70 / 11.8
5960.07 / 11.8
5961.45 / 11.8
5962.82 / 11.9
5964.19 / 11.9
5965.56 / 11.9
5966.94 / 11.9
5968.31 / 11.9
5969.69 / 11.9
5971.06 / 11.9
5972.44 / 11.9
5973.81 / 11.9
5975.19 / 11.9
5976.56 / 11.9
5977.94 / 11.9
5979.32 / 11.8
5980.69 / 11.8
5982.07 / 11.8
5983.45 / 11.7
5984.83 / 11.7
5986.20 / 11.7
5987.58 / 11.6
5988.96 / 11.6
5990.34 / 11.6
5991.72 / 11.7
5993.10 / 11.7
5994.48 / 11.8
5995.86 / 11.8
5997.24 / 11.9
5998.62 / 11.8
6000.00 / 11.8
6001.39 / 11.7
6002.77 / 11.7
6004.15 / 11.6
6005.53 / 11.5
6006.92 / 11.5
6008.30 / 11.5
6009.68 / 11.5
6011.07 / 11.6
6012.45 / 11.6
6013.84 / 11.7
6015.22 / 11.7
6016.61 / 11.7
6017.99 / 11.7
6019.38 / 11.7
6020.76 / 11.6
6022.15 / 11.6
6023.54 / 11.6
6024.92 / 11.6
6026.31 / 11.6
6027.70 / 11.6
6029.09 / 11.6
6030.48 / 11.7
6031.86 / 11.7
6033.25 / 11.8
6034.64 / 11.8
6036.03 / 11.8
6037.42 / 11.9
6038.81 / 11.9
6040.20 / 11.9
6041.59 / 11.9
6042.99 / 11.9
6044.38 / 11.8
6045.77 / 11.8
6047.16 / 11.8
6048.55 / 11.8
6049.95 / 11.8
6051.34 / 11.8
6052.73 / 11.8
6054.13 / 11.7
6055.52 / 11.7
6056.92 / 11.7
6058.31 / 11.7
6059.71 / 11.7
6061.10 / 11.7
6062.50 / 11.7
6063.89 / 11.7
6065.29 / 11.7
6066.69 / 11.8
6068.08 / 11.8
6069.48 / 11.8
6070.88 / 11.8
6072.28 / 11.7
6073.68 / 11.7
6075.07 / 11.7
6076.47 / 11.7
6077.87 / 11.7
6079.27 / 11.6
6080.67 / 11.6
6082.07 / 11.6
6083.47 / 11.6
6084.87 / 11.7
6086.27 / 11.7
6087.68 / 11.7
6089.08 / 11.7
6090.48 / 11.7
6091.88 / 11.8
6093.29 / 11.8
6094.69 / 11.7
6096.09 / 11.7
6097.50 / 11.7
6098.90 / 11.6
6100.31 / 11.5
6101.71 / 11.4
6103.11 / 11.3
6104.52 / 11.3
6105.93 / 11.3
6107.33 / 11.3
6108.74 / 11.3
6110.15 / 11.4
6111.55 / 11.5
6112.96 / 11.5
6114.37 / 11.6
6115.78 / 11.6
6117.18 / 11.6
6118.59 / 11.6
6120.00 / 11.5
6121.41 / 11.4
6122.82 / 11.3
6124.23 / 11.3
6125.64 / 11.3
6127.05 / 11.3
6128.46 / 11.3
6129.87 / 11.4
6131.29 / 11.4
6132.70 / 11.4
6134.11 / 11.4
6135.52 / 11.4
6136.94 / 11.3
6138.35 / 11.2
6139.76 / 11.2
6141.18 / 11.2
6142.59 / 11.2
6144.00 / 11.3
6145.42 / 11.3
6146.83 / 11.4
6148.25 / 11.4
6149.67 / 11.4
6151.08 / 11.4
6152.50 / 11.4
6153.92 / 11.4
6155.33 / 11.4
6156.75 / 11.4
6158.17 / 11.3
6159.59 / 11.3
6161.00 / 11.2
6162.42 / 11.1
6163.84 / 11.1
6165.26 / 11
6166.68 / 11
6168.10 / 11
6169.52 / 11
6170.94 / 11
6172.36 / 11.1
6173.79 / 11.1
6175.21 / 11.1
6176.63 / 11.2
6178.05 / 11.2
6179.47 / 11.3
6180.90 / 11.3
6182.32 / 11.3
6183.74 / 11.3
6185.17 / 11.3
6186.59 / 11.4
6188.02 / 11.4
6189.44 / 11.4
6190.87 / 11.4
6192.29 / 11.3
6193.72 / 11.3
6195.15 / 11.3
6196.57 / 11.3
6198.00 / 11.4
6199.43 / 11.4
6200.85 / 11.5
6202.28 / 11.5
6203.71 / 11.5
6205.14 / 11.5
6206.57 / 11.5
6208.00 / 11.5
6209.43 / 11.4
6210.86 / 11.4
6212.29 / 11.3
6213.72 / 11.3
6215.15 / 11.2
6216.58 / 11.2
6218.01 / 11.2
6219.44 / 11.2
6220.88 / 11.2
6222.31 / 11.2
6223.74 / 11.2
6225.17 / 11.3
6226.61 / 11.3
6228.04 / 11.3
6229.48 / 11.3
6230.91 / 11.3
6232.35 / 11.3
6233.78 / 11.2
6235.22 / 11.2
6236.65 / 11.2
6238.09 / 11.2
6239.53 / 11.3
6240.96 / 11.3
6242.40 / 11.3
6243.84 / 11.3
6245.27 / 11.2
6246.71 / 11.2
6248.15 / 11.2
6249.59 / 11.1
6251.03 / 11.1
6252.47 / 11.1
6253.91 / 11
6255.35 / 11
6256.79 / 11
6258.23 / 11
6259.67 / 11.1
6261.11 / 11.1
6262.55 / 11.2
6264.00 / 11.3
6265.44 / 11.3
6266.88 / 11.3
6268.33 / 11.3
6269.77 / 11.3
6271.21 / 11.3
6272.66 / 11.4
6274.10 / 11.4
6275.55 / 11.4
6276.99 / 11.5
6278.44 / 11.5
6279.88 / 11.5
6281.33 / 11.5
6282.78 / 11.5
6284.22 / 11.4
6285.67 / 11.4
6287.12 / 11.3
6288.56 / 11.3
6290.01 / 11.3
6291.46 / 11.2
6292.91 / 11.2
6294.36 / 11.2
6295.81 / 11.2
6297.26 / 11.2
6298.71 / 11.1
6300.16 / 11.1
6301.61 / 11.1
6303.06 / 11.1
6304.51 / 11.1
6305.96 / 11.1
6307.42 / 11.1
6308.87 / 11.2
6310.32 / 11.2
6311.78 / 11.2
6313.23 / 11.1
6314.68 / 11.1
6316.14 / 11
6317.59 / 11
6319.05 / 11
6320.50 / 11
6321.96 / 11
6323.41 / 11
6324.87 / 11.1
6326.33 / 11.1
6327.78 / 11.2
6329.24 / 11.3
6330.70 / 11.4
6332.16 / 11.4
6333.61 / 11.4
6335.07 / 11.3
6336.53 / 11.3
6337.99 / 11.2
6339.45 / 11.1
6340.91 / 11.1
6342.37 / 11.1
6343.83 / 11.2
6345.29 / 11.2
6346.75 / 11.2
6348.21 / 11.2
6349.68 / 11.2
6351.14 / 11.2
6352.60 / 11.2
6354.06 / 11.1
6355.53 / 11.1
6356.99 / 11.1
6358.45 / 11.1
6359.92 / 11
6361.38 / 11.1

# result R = 1.0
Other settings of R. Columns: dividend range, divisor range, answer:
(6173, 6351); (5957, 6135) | 1.03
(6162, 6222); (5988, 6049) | 1.02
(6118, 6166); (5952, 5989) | 1.01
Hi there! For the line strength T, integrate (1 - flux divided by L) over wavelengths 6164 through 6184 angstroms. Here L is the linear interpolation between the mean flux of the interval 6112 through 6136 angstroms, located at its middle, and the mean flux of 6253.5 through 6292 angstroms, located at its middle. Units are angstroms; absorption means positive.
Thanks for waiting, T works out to 0.4 angstroms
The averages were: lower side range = 11.4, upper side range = 11.3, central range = 11.1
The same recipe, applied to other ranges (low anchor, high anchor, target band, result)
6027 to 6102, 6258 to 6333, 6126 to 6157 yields 0.6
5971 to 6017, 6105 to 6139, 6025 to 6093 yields -1.1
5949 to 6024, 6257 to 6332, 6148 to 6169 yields 0.4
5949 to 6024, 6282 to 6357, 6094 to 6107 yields 0.1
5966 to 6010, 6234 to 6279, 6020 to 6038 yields 0.0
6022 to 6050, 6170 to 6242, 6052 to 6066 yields 0.0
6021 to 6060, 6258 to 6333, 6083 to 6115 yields 0.2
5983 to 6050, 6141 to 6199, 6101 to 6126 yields 0.0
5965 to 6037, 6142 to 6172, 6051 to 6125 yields -1.0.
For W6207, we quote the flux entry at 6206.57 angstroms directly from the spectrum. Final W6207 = 11.5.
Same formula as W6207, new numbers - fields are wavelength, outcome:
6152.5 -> 11.4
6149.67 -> 11.4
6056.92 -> 11.7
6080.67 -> 11.6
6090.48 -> 11.7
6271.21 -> 11.3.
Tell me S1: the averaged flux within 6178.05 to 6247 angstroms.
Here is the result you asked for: 11.3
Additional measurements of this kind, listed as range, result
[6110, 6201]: 11.3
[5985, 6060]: 11.7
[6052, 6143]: 11.5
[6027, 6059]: 11.8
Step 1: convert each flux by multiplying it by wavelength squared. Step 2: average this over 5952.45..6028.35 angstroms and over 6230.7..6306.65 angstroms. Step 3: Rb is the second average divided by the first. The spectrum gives 1.05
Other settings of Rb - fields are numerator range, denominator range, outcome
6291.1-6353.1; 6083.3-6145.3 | 1.04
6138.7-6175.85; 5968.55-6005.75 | 1.01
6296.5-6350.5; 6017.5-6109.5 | 1.04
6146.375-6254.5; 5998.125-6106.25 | 1.01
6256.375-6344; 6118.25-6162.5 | 1.04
